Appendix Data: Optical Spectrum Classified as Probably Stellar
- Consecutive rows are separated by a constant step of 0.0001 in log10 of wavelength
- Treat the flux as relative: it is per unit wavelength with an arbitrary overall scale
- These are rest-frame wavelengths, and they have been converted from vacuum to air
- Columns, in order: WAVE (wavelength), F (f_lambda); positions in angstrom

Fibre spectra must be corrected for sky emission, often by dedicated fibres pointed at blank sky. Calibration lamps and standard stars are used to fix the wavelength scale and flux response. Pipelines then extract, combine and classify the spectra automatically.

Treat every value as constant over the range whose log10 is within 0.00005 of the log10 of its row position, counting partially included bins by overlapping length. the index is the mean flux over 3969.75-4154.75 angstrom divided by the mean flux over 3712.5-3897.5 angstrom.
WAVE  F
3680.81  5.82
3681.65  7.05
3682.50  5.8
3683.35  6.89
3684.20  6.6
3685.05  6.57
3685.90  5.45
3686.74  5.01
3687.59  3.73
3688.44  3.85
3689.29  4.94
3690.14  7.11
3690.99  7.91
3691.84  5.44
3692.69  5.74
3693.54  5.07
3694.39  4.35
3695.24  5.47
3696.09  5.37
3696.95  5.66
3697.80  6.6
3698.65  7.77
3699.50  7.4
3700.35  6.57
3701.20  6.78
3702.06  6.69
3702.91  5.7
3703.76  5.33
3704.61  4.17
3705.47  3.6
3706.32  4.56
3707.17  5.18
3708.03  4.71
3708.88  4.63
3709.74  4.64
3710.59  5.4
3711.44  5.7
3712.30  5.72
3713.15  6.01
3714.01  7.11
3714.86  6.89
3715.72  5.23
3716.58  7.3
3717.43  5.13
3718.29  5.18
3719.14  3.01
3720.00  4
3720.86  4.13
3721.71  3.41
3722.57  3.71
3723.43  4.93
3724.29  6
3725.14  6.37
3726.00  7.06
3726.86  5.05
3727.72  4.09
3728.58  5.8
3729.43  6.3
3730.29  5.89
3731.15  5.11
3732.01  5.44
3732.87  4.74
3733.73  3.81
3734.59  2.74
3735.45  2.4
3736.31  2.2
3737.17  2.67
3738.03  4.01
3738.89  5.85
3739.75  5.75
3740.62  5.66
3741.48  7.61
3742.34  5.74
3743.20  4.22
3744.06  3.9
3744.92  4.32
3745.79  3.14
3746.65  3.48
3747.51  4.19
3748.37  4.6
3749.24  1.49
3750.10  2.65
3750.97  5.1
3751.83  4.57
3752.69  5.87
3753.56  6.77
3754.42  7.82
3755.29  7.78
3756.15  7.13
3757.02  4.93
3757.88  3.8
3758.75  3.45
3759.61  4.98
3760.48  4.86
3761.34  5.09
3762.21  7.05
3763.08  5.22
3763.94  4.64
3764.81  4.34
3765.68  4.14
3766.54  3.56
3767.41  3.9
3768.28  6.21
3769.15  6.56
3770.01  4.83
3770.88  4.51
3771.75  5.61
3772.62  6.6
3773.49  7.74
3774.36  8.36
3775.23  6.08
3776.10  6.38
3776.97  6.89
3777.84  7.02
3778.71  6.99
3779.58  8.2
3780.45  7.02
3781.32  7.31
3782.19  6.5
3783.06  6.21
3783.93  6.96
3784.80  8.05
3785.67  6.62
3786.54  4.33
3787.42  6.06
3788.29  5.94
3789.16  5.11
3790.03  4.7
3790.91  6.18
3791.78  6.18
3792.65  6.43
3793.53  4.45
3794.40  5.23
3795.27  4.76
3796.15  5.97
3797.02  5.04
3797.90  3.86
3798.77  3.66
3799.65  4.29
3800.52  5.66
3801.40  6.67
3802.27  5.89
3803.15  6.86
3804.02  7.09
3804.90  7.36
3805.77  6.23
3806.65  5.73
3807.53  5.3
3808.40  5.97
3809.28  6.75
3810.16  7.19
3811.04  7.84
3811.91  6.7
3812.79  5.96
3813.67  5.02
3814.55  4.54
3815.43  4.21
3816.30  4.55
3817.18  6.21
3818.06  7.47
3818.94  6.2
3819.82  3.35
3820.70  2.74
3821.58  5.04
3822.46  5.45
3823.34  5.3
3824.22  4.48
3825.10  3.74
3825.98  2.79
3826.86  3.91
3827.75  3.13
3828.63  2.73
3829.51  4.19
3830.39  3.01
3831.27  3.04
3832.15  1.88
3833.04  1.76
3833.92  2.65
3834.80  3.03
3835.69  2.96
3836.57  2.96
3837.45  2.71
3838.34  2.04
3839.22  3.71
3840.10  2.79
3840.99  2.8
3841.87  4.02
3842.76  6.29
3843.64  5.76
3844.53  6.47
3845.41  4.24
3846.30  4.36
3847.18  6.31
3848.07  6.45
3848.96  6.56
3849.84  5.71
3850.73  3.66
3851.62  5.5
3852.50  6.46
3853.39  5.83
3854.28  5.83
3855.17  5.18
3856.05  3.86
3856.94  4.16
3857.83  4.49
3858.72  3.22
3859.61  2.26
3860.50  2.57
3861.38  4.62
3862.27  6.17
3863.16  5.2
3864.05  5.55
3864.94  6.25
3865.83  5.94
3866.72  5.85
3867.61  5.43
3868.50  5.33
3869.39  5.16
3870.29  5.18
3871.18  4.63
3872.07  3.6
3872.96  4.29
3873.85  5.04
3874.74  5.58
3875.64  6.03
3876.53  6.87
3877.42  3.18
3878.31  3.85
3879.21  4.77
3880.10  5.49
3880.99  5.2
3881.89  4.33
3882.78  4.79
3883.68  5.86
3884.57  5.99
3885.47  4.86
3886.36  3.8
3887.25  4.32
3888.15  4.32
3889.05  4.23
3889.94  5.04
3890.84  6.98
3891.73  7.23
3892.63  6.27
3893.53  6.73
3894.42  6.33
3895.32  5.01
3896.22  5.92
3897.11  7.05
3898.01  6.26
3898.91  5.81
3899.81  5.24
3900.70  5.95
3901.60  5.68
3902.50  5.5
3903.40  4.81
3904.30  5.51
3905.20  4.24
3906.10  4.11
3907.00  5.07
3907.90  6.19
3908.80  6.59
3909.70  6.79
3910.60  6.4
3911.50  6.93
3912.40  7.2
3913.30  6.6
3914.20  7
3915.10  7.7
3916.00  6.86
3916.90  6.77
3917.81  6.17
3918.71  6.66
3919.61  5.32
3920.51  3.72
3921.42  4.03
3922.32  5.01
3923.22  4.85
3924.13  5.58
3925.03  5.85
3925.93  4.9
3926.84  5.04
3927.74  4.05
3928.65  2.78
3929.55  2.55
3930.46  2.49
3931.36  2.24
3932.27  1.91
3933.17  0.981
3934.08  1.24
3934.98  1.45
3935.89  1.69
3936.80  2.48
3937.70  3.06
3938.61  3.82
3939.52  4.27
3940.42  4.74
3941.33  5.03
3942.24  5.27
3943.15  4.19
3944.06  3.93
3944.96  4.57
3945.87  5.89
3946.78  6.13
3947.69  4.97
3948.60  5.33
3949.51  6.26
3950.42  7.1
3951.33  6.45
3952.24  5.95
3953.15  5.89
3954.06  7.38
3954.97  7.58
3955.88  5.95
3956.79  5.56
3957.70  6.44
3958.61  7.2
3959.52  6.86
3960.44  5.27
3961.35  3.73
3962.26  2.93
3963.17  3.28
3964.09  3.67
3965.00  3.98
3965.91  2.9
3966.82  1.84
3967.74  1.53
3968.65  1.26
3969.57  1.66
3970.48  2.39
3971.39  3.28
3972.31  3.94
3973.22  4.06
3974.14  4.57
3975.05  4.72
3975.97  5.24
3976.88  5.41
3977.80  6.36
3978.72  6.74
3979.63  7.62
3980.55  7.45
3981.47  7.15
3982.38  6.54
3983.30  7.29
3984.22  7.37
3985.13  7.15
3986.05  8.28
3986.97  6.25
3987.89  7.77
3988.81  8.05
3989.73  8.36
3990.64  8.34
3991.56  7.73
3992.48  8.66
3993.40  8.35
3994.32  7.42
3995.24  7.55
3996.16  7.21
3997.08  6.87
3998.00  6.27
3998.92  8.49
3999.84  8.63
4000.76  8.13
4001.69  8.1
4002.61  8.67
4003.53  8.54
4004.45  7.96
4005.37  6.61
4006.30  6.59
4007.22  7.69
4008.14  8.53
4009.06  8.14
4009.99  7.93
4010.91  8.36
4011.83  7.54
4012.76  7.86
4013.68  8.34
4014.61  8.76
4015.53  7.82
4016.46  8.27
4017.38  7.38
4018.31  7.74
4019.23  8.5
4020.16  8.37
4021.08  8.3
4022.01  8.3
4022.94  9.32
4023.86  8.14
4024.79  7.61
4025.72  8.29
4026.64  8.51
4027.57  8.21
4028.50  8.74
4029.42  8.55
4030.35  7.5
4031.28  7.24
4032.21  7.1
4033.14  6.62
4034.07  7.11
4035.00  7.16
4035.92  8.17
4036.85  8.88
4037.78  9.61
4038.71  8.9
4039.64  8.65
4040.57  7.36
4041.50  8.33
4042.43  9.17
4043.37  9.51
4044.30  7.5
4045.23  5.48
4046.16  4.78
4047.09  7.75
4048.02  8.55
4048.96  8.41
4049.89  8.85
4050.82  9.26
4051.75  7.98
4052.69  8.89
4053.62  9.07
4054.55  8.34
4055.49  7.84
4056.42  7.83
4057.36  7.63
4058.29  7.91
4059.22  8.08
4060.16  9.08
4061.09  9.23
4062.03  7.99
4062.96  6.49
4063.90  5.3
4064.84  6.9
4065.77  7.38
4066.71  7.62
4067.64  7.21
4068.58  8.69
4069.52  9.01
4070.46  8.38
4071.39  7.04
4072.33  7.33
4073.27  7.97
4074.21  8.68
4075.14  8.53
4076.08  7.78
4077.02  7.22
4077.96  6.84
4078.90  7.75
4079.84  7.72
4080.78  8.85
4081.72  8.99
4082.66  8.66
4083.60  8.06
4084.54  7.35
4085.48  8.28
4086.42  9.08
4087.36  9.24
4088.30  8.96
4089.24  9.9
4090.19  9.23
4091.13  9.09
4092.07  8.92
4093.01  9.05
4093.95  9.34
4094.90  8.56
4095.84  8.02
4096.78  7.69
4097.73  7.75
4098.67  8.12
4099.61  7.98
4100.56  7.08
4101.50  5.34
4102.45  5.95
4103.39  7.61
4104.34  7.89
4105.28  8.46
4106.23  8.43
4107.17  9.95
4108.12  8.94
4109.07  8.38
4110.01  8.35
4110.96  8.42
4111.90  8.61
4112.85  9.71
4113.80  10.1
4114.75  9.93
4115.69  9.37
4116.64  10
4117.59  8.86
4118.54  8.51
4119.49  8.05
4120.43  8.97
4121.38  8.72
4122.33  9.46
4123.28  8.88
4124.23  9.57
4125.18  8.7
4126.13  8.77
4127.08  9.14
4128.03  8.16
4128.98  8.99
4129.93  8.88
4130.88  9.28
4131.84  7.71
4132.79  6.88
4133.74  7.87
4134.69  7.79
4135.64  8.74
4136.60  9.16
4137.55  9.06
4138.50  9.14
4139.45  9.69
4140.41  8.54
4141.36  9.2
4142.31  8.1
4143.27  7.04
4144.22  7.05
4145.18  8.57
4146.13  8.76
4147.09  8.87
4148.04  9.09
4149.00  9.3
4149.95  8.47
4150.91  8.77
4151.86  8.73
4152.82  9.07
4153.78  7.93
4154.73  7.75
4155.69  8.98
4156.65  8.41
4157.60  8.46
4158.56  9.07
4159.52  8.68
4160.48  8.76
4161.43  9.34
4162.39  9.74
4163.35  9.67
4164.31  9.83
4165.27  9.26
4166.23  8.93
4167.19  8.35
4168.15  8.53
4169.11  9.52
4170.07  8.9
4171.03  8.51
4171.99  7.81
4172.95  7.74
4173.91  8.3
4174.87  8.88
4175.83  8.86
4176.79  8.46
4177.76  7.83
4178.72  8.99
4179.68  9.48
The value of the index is 1.6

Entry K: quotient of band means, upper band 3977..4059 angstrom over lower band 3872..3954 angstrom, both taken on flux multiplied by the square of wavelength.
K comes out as 1.64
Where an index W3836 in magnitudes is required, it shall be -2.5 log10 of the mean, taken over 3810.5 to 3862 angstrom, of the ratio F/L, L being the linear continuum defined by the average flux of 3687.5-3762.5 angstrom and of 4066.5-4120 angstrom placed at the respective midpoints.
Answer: 0.36 mag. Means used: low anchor 5.15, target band 4.4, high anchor 8.37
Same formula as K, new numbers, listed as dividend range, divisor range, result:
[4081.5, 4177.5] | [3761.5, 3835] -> 1.89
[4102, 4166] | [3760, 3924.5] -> 1.91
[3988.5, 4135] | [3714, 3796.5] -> 1.79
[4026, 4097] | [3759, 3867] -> 1.79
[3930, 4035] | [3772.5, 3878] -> 1.30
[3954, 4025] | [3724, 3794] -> 1.39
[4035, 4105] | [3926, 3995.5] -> 1.68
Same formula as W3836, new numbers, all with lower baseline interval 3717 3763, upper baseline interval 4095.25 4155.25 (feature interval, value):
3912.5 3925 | 0.109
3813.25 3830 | 0.243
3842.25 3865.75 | 0.154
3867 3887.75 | 0.234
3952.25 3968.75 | 0.412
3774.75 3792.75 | -0.226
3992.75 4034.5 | -0.067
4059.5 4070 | 0.030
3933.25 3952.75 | 0.468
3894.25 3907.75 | 0.158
